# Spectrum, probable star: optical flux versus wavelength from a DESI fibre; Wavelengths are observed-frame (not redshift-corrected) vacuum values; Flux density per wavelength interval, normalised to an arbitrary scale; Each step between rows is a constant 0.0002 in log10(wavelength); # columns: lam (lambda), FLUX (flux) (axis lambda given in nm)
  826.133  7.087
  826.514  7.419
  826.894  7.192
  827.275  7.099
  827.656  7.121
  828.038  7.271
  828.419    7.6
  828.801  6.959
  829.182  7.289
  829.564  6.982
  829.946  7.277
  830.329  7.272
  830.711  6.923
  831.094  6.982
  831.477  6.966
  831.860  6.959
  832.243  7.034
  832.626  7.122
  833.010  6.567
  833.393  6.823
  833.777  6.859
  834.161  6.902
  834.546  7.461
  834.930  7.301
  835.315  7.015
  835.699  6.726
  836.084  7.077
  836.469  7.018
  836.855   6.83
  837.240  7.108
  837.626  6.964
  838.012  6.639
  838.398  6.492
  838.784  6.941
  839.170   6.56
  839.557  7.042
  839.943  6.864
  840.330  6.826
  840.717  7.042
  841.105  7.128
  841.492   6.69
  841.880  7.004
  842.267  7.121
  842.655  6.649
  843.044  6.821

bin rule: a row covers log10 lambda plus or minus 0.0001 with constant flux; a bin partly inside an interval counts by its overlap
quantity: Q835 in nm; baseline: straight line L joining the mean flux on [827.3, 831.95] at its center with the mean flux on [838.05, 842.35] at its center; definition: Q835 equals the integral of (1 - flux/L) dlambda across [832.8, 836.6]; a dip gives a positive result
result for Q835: 0.02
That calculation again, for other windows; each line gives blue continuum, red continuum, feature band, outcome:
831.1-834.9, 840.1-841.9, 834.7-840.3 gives 0.04 nm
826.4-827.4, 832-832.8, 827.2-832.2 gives 0.02 nm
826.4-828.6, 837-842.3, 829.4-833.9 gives 0.10 nm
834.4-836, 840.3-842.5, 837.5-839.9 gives 0.09 nm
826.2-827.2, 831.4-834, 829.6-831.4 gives -0.02 nm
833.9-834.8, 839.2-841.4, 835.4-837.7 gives 0.04 nm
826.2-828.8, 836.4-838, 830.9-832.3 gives 0.03 nm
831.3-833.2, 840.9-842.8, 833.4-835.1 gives -0.04 nm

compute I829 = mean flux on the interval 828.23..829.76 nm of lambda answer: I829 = 7.21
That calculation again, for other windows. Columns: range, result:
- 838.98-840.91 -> 6.87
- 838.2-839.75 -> 6.76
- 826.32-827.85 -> 7.2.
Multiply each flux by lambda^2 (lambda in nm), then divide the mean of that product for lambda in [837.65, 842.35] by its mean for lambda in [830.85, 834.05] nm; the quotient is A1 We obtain 1.01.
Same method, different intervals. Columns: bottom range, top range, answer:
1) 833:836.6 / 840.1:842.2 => 1.01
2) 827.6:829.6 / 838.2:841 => 0.97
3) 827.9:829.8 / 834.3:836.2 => 1.00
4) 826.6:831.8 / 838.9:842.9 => 0.99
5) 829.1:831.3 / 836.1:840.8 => 0.98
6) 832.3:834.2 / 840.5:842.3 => 1.04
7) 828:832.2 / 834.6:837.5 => 1.00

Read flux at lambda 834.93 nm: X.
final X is 7.301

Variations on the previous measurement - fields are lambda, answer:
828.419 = 7.6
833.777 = 6.859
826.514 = 7.419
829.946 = 7.277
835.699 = 6.726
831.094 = 6.982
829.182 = 7.289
